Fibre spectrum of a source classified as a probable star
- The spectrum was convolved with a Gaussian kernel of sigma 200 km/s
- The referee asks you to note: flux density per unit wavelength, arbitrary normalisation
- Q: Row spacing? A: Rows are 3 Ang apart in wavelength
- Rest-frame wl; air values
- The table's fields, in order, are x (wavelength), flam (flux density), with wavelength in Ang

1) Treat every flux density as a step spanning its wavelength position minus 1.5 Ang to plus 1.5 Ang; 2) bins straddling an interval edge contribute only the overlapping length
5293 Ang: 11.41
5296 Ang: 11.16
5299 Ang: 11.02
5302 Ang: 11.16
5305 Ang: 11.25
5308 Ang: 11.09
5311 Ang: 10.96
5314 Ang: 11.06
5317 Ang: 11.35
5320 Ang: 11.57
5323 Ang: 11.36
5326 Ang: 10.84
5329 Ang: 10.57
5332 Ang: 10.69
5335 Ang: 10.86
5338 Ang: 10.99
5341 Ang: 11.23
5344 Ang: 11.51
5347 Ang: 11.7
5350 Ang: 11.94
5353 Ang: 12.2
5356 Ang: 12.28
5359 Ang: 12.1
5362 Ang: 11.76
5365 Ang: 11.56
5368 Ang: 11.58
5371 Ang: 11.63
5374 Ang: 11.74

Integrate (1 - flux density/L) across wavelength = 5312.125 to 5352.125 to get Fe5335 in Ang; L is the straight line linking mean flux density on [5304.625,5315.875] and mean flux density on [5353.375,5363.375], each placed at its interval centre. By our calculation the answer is 1.08 Ang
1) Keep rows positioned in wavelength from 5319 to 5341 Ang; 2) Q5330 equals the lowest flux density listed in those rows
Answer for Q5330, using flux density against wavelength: 10.57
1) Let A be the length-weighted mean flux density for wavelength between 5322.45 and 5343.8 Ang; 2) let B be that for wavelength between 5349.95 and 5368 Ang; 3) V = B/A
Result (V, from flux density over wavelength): 1.1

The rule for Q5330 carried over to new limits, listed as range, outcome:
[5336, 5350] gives 10.99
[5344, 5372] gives 11.51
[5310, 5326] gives 10.84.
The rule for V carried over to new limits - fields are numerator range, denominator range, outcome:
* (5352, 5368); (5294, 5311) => 1.07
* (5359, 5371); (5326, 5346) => 1.06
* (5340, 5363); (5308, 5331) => 1.07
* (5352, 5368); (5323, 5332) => 1.10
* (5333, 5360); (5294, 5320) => 1.04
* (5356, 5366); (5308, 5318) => 1.07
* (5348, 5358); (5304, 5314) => 1.09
